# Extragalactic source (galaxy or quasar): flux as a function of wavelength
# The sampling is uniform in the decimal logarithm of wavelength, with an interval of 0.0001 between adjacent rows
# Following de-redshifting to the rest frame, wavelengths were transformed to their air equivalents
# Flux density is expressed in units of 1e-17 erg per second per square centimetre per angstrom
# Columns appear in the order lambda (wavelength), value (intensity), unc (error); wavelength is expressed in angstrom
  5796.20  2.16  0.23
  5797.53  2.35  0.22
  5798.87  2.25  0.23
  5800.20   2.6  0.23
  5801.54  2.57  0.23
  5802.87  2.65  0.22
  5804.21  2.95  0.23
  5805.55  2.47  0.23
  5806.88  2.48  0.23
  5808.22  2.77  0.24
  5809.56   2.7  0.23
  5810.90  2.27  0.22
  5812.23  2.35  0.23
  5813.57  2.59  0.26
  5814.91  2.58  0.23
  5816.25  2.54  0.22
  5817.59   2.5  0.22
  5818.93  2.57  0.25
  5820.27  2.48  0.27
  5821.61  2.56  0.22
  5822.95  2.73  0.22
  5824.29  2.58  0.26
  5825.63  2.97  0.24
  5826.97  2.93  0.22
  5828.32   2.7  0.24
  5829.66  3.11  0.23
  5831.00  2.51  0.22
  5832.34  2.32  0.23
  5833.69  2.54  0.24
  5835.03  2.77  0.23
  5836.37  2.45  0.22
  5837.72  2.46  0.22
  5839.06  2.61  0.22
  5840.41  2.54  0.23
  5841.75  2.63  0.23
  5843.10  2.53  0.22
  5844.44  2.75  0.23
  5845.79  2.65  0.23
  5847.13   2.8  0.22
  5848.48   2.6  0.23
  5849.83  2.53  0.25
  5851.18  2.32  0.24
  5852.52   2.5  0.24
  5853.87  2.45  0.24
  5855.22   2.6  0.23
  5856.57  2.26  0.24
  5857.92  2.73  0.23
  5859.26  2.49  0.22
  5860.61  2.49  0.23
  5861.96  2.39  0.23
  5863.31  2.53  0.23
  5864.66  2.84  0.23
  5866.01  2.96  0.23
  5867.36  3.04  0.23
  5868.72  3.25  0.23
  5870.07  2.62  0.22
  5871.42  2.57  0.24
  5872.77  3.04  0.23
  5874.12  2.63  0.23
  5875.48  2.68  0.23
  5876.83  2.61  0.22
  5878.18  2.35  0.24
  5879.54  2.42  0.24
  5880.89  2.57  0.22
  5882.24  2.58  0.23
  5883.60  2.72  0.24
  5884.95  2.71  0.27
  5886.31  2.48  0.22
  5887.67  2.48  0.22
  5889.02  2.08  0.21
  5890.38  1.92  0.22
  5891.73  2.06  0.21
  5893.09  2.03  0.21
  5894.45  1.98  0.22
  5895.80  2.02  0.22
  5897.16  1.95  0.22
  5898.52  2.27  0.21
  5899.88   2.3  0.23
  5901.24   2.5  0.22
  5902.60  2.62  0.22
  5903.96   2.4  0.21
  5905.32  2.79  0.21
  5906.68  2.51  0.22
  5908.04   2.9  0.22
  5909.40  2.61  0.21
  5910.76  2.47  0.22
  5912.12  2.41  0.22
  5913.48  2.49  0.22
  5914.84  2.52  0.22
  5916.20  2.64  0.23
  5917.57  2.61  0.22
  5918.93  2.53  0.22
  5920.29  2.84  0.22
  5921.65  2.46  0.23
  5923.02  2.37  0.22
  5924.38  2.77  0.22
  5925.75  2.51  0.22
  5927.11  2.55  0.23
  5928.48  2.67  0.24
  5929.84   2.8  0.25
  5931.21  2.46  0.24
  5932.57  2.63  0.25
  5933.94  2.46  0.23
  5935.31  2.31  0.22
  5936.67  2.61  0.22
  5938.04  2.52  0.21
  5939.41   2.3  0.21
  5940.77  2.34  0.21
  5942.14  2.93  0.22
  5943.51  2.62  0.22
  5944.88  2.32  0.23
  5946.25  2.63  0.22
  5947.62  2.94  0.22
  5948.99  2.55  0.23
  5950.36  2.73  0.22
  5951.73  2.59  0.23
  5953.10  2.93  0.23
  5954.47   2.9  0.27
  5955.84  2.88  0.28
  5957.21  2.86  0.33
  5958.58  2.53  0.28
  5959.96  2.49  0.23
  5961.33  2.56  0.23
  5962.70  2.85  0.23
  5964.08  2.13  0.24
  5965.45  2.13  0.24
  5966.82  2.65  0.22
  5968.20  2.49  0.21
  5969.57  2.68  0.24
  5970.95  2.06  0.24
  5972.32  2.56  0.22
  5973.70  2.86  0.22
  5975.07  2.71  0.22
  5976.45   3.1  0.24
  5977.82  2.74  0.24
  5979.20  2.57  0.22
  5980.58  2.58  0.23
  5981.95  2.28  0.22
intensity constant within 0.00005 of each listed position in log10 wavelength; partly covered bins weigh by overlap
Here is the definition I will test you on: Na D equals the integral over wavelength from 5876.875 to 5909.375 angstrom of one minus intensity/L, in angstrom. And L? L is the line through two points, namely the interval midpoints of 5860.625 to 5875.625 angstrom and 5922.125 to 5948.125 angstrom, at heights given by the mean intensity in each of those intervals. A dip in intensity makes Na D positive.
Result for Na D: 3.7 angstrom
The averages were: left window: 2.77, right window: 2.56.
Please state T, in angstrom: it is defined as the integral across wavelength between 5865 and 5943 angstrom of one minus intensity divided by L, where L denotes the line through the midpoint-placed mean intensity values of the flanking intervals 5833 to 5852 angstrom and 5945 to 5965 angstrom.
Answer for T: 3.1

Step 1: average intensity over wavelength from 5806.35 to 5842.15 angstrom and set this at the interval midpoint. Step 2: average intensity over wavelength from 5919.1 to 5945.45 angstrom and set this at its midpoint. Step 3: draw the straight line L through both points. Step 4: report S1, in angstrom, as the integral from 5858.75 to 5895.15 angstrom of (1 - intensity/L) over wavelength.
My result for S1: 0.6 angstrom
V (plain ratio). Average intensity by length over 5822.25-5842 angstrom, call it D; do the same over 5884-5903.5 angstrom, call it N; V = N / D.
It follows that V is 0.85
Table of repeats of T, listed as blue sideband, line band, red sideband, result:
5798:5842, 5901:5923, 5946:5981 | 0.4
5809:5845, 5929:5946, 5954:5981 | 0.5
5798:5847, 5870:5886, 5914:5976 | -0.2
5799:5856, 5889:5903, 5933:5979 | 2.4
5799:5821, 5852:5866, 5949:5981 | 0.2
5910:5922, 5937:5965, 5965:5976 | -0.9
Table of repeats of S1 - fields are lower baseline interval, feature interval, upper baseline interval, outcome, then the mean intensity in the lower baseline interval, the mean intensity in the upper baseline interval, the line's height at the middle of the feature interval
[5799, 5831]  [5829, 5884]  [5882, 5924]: -1.9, 2.63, 2.43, 2.53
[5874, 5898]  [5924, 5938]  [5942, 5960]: 0.1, 2.34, 2.71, 2.59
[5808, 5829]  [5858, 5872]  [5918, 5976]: -0.6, 2.61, 2.59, 2.6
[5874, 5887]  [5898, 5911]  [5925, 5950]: 0.1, 2.57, 2.57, 2.57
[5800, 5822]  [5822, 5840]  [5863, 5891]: -0.6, 2.57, 2.62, 2.58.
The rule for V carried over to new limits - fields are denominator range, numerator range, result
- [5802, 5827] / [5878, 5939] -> 0.95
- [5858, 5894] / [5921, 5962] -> 1.02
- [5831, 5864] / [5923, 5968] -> 1.02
